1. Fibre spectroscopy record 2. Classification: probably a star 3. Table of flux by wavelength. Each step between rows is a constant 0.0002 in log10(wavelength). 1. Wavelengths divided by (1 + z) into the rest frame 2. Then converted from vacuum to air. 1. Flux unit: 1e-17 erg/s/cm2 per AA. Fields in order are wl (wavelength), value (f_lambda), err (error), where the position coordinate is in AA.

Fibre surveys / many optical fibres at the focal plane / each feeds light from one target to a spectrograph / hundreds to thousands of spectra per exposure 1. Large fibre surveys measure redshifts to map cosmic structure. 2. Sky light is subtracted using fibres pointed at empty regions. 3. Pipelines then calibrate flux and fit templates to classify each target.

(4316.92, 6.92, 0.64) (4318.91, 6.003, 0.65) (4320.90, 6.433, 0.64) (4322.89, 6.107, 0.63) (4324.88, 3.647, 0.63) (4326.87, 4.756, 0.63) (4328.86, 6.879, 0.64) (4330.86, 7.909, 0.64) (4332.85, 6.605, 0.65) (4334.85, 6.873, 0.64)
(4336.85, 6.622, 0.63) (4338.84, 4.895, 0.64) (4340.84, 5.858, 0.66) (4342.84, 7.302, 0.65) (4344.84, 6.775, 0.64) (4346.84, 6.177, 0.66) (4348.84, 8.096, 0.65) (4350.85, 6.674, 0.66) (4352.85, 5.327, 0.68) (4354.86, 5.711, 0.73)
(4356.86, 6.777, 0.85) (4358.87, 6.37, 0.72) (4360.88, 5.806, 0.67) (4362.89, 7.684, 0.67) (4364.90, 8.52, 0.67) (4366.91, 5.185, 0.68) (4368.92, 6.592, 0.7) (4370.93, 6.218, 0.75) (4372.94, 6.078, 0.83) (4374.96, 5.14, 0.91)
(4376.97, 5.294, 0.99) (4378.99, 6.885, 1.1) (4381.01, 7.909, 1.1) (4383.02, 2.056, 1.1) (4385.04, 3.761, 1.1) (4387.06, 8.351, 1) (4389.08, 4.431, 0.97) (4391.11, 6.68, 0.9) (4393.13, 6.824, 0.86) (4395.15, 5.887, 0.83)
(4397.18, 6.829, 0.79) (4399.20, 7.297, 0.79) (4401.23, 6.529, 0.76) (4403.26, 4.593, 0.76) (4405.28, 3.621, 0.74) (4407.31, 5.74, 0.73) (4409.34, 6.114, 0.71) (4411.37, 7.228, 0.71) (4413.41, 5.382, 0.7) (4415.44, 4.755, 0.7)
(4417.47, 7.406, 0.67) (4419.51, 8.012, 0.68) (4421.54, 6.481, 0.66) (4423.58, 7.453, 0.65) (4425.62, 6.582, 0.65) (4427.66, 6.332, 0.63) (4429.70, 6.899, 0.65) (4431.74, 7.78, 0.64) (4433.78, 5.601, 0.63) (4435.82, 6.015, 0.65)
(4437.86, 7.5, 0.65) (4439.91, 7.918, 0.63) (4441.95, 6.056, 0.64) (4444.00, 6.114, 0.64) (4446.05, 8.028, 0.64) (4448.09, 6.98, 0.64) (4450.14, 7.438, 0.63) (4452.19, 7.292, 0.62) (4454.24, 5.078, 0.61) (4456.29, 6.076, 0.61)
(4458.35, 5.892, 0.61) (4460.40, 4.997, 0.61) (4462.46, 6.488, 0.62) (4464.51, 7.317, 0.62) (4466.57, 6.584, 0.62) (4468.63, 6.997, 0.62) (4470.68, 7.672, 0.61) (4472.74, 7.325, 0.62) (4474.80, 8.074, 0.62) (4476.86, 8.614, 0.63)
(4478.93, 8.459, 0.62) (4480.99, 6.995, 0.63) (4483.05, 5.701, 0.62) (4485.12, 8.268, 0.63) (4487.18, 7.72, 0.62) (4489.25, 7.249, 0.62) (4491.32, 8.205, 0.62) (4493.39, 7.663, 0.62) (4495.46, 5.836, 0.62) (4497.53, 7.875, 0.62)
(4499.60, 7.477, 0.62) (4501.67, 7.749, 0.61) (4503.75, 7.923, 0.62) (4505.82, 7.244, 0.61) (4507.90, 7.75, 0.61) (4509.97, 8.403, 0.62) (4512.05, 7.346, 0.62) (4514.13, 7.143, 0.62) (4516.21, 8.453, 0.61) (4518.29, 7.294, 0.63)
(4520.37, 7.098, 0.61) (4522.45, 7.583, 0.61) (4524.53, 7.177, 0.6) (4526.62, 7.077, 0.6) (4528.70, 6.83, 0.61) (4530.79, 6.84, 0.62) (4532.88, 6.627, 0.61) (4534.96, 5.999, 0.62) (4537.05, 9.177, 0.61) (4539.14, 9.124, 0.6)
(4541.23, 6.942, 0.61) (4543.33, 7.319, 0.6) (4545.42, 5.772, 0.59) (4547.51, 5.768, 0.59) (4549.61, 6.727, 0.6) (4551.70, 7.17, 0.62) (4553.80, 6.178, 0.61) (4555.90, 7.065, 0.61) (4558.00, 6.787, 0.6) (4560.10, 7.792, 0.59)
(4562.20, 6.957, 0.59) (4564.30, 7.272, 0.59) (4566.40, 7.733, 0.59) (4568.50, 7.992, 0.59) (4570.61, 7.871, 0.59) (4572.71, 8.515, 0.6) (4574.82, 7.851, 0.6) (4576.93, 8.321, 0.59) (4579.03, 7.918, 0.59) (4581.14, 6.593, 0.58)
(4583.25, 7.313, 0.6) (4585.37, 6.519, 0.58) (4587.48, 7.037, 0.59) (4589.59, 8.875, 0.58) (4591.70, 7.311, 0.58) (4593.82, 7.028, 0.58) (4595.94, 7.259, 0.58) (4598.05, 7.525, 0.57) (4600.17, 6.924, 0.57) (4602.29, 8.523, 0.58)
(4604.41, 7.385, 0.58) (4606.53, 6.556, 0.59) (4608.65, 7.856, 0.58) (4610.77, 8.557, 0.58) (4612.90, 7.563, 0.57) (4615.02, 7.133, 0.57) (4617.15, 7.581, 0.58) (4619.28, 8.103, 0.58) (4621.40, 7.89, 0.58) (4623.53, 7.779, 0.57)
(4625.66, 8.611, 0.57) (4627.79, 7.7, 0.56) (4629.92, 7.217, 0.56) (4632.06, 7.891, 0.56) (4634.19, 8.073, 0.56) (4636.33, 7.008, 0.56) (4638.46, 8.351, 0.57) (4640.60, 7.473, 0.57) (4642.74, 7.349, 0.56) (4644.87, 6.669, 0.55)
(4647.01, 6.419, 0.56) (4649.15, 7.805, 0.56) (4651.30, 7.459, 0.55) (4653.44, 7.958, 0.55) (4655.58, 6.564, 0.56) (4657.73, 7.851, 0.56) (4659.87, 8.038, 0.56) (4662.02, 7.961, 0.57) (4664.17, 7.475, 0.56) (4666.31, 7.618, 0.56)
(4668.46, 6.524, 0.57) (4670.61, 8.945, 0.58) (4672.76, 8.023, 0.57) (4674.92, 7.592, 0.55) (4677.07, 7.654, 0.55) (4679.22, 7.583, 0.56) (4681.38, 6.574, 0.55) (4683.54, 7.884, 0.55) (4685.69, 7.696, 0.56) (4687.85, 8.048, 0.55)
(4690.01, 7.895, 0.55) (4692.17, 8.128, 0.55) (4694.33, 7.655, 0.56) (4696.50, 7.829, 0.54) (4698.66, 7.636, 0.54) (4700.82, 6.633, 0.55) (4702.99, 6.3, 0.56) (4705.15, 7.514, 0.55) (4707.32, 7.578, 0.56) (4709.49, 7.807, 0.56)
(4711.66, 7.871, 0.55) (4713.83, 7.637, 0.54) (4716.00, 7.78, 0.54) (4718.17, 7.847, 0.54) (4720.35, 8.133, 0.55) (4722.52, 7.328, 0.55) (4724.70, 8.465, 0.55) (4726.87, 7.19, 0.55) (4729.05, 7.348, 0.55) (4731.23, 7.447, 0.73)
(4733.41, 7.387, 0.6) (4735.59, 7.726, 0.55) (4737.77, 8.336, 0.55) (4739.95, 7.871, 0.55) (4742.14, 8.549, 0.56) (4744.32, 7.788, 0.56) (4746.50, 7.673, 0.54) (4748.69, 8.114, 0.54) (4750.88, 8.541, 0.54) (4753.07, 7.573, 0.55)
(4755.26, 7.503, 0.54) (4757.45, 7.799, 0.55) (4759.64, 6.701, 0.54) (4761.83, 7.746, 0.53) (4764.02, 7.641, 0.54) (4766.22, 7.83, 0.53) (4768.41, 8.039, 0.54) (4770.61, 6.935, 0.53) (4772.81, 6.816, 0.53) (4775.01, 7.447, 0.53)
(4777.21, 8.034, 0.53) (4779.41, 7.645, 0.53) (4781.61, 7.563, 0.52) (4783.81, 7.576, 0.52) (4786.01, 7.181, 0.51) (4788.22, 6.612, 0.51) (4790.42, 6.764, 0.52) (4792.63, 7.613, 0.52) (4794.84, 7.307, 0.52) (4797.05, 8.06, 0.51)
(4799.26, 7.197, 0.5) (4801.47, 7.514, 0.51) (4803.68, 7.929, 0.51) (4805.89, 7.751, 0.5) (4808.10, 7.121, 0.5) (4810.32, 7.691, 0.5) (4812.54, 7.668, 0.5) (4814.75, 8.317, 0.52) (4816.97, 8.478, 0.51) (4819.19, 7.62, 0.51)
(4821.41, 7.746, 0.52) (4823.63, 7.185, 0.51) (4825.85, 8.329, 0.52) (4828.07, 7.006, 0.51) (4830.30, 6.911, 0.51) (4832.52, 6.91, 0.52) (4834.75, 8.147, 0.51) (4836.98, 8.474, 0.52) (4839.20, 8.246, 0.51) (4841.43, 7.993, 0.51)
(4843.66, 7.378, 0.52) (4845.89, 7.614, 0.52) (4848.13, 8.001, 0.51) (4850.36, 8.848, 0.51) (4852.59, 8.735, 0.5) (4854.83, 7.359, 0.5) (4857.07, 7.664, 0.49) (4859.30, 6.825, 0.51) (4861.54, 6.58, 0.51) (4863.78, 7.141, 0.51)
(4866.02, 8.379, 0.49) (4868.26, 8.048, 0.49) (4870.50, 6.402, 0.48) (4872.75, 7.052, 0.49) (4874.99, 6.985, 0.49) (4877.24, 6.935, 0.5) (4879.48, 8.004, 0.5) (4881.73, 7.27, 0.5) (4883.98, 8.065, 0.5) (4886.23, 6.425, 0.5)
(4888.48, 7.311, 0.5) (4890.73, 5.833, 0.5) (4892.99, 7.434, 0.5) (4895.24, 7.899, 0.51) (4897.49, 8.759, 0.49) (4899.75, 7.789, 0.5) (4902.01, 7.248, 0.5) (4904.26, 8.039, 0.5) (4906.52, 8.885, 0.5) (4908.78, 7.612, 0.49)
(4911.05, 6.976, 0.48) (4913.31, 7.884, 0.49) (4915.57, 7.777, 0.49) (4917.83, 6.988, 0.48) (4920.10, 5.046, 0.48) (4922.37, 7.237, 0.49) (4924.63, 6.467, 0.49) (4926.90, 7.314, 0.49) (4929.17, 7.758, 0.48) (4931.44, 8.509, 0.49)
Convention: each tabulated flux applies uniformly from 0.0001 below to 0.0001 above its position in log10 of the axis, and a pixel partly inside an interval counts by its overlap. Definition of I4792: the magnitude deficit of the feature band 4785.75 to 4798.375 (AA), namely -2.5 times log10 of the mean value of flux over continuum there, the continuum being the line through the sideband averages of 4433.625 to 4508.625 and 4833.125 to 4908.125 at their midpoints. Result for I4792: 0.04 mag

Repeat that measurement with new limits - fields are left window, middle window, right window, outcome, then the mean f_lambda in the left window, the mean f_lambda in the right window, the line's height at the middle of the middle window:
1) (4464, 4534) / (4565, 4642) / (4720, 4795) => -0.023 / 7.43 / 7.6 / 7.5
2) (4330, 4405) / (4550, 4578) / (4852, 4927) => -0.125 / 6.25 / 7.35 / 6.67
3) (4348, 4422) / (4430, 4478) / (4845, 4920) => -0.085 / 6.16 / 7.5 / 6.35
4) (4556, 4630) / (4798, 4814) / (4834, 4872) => 0.020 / 7.59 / 7.74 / 7.72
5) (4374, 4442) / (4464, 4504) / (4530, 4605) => -0.111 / 6.22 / 7.34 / 6.75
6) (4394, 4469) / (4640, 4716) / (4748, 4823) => -0.043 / 6.46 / 7.58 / 7.24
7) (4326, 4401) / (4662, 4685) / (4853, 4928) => -0.105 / 6.3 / 7.34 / 6.91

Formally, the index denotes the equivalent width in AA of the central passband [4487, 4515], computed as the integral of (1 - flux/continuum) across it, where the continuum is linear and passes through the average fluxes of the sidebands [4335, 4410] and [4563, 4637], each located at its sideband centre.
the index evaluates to -2.2 AA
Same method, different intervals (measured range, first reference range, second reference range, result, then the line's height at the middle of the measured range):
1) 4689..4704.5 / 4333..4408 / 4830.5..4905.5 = -0.8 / 7.08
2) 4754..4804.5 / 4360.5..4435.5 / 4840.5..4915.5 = -1.2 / 7.28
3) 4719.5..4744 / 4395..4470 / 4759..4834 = -1.6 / 7.32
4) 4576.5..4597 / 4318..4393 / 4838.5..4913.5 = -1.8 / 6.8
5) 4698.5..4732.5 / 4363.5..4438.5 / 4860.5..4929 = -2.9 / 6.93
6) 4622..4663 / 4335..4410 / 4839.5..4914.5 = -4.1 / 6.9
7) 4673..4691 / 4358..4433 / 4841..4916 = -1.6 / 7.02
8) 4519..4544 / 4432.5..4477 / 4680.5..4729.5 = -1.0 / 7.04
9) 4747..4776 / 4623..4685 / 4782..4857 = 0.2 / 7.64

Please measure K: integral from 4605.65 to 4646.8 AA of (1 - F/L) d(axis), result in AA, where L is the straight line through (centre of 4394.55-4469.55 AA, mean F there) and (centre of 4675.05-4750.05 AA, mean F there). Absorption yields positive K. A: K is -1.83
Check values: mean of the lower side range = 6.47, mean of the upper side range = 7.68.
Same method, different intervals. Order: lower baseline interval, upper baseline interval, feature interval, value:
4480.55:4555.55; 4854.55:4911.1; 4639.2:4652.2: 0.2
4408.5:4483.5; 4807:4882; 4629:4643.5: -0.9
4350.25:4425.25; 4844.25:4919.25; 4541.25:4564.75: -0.6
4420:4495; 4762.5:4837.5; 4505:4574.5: -1.8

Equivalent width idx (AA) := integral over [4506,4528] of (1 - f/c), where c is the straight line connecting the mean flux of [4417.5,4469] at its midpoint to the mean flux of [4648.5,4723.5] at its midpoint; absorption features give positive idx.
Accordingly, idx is -1.6 AA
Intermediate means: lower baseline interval 6.72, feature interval 7.51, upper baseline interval 7.62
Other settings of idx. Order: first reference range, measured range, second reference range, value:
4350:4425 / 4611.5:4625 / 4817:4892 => -1.8 AA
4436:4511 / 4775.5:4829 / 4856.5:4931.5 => -1.9 AA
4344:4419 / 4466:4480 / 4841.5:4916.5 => -2.9 AA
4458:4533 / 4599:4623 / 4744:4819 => -0.7 AA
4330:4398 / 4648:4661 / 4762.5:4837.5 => -0.9 AA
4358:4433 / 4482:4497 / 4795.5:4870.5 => -1.6 AA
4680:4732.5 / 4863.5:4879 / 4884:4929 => 0.1 AA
